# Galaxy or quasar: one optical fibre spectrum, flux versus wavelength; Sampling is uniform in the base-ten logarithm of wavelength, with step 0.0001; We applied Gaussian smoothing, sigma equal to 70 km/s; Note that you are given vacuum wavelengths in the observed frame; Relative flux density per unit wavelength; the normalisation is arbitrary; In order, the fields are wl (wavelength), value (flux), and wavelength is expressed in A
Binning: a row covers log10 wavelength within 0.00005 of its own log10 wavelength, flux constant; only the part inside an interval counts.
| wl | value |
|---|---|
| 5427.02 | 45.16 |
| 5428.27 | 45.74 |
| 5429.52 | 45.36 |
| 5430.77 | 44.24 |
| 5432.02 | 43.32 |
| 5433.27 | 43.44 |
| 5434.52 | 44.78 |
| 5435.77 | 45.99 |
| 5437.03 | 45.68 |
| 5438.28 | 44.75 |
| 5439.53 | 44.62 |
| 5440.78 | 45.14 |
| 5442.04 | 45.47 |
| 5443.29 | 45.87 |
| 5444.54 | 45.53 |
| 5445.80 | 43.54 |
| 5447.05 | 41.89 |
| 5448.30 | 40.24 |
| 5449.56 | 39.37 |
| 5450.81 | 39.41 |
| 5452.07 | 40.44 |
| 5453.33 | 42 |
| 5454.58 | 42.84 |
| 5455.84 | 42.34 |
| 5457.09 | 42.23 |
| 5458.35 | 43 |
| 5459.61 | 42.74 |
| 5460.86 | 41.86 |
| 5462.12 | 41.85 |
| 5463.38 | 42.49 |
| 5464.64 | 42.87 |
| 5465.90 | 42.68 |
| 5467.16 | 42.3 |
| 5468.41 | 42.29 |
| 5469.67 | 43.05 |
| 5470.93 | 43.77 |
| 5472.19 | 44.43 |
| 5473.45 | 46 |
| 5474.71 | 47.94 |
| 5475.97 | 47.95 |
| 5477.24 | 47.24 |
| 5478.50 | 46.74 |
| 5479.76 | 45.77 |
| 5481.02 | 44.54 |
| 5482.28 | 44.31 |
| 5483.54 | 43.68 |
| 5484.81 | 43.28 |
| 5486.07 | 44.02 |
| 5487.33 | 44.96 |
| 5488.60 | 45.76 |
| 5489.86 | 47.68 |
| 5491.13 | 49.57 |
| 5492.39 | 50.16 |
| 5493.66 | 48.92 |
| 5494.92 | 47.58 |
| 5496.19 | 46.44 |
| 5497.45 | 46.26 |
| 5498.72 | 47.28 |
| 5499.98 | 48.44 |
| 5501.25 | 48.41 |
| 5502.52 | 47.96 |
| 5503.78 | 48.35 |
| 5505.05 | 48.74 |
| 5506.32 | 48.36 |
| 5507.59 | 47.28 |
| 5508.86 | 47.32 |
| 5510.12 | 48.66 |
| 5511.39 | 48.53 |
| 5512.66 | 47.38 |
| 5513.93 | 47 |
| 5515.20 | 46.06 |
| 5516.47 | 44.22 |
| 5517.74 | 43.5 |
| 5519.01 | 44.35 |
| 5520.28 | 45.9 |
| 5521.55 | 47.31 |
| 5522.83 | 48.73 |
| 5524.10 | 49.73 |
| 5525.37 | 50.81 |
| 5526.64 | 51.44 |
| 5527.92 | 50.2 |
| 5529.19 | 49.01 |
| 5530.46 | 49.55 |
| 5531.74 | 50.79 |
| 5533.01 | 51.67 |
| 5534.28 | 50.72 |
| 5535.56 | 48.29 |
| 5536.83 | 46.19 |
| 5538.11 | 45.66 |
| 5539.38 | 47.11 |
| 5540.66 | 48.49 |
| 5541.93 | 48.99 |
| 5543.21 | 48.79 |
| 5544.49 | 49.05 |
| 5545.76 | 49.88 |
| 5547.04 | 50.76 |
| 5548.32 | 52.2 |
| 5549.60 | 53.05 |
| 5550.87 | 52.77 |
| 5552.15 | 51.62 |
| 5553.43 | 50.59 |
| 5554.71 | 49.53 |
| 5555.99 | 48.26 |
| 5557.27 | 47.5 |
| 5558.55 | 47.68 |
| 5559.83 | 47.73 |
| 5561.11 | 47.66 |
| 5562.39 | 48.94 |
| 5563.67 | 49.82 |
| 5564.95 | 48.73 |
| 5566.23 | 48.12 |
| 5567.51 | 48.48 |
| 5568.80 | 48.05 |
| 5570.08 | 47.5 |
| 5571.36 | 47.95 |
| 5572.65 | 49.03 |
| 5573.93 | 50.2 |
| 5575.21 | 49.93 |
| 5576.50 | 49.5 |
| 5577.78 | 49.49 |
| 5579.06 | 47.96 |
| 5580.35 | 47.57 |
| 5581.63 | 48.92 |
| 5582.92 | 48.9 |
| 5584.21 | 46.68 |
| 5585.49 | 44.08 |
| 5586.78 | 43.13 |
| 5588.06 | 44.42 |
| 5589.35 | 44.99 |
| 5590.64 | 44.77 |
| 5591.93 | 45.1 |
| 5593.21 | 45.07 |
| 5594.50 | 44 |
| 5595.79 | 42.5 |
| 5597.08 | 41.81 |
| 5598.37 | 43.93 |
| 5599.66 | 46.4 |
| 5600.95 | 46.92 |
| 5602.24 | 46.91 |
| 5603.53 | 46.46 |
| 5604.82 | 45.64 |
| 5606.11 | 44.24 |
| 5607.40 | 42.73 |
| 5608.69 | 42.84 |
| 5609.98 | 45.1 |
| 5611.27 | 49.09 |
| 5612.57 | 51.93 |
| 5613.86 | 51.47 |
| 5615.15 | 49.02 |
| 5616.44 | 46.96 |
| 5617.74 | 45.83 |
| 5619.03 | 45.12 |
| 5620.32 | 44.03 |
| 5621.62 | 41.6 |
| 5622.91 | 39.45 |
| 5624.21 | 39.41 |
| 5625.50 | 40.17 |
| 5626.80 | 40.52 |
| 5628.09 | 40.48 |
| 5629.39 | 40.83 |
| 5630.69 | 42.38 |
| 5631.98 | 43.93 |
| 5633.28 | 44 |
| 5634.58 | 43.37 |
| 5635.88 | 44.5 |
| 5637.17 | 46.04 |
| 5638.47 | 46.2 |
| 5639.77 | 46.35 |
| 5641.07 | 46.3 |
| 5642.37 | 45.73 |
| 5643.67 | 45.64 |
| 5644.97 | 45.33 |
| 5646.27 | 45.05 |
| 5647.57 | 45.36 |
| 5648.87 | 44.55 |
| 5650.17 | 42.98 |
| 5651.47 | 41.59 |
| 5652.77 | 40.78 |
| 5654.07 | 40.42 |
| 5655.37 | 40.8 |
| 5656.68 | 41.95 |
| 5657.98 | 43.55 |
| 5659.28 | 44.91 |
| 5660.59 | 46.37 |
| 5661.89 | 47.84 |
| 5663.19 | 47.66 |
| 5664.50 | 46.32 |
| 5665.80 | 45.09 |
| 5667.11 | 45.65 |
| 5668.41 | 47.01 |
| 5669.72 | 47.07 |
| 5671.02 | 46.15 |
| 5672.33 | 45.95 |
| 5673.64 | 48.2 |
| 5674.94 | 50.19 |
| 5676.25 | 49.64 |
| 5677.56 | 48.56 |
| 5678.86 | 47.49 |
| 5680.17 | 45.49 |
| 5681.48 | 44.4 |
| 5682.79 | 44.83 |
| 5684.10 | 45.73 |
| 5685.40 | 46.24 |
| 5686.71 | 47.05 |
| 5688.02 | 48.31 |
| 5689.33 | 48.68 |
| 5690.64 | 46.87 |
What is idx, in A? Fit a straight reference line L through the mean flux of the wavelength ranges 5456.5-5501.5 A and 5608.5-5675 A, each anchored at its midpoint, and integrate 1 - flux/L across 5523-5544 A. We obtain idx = -1.93 A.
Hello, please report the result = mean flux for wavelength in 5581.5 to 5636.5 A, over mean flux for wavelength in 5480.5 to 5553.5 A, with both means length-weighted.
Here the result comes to 0.93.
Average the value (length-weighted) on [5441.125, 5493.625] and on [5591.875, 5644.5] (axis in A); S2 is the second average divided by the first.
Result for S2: 1.01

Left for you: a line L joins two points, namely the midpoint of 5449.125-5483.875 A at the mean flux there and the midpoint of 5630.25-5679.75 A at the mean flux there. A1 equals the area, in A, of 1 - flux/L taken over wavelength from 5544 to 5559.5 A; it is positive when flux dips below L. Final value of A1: -2.07 A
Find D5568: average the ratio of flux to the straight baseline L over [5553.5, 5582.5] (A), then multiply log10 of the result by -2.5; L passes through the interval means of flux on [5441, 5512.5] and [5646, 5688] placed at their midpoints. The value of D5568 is -0.08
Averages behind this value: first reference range 45.1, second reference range 45.5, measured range 48.6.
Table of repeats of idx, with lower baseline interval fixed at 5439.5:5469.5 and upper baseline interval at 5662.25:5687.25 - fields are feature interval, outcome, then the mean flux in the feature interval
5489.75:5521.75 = -2.8 A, 47.4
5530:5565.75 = -4.0 A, 49.4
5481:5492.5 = -0.7 A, 45.7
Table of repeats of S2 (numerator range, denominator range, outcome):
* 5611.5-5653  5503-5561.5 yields 0.91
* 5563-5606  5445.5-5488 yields 1.08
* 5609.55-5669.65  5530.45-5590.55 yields 0.92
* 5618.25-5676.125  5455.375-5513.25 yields 0.97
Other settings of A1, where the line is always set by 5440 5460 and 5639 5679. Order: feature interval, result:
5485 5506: -2.0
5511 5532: -2.0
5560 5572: -1.1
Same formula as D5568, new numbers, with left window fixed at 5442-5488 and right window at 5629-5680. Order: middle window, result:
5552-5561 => -0.103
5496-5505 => -0.093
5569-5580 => -0.102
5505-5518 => -0.074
